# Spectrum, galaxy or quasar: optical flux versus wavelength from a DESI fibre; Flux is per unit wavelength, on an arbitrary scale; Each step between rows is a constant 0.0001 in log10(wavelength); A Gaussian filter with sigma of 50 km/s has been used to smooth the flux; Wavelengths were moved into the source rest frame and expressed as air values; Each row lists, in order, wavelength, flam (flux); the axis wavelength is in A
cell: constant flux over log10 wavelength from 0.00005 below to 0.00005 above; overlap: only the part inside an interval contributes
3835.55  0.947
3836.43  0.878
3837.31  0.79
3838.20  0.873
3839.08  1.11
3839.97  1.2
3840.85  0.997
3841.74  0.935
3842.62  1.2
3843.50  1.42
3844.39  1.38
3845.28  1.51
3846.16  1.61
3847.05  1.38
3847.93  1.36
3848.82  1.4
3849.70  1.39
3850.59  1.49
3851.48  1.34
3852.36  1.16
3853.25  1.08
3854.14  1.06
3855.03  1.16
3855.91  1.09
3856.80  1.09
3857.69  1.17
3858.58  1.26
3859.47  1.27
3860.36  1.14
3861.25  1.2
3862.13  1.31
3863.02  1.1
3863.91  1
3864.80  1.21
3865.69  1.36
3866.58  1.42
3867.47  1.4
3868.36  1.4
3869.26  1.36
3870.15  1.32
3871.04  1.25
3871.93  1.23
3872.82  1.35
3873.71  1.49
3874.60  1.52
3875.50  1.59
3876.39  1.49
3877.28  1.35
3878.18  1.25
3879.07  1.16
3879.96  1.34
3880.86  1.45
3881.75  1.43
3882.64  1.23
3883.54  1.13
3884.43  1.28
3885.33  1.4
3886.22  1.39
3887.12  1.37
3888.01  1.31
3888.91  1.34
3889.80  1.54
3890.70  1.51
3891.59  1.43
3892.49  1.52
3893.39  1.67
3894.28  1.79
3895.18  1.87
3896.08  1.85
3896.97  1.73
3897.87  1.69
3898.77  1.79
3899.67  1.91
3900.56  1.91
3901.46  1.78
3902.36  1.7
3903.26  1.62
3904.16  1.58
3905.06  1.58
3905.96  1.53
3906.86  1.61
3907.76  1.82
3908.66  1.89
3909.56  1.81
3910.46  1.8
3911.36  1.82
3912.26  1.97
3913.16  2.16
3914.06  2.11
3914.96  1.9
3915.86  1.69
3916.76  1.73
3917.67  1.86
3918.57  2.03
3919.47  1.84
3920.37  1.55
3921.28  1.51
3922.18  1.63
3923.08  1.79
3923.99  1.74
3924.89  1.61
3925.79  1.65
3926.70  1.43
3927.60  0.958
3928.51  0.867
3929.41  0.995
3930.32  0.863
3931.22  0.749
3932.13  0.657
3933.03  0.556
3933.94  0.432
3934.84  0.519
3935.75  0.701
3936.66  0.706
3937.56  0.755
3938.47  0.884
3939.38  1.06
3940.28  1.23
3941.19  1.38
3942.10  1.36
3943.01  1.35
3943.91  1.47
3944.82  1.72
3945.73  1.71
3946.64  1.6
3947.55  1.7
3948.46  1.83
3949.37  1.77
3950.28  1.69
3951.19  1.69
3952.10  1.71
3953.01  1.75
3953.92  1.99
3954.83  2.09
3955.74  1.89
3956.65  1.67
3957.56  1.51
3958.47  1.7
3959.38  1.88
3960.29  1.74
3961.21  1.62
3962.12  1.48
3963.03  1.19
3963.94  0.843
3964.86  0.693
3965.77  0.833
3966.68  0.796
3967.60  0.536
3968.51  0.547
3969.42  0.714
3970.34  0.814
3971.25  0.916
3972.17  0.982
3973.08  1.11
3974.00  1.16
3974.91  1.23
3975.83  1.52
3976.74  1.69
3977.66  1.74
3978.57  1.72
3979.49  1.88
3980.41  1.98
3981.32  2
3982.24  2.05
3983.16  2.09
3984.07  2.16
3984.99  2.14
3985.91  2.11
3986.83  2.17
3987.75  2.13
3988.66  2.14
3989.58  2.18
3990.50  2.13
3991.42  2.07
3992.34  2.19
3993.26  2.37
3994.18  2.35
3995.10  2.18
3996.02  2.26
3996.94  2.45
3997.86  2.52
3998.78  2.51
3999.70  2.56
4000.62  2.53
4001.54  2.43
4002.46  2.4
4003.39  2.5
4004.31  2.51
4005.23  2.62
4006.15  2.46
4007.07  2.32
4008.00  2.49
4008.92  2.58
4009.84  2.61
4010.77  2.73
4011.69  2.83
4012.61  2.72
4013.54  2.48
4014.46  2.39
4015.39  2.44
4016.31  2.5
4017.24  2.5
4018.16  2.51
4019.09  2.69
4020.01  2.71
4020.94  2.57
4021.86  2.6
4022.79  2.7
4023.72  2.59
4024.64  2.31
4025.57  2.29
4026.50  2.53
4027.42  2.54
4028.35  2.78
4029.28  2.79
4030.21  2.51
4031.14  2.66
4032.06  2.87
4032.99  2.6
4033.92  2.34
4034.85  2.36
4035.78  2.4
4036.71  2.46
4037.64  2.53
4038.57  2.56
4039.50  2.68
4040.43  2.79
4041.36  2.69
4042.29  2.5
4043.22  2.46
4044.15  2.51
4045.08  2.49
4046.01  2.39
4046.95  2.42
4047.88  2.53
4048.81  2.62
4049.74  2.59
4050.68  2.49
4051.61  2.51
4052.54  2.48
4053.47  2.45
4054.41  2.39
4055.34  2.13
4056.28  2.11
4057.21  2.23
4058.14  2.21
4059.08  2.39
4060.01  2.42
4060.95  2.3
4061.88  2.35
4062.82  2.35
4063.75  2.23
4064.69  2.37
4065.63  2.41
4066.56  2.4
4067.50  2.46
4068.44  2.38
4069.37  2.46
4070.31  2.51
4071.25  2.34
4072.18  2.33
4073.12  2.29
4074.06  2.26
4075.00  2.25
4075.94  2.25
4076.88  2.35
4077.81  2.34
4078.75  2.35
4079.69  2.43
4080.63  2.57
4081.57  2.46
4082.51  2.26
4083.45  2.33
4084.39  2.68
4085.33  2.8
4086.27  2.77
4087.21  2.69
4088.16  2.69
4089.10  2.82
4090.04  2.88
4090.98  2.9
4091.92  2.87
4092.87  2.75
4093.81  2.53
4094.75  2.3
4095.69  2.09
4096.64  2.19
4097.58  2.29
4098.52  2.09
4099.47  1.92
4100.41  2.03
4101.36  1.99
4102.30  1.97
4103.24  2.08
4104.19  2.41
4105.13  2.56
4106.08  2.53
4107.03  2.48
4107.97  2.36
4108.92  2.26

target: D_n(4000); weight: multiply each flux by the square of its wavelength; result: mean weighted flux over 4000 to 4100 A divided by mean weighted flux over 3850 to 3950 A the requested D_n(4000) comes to 1.89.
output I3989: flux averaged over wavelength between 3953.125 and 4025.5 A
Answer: 2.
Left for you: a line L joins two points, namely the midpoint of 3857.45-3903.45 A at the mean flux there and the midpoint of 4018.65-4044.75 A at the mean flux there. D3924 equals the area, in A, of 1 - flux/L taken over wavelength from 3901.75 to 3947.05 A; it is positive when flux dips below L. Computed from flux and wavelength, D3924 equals 8.1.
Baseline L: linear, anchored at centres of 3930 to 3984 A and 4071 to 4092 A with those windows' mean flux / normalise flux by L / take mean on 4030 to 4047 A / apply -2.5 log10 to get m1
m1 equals -0.20 mag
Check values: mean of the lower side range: 1.34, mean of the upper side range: 2.51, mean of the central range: 2.54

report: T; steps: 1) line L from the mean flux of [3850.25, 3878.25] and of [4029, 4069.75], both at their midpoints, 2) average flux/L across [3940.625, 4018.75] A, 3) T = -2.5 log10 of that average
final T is 0.080 mag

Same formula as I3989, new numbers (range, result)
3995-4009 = 2.46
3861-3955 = 1.47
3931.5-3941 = 0.768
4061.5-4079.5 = 2.35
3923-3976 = 1.25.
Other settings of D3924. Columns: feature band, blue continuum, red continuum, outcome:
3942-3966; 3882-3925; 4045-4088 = 4.0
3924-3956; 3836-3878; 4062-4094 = 8.0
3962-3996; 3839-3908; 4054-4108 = 5.6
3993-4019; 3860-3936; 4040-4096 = -4.9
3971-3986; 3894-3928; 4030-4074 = 2.9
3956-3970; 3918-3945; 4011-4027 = 4.0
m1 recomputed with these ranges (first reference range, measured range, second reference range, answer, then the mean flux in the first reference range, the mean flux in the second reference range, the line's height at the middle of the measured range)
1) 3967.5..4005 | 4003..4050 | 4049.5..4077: -0.19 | 1.91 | 2.35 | 2.14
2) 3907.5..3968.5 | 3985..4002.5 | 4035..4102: -0.23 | 1.43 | 2.43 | 1.86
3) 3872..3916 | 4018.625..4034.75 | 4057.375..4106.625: -0.19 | 1.6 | 2.4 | 2.16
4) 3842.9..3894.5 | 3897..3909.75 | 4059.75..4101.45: -0.14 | 1.34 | 2.42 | 1.51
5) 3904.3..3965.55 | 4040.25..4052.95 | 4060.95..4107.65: -0.17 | 1.48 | 2.41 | 2.17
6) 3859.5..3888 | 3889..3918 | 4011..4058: -0.14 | 1.32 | 2.52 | 1.54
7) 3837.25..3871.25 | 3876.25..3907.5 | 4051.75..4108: -0.07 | 1.24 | 2.39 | 1.43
